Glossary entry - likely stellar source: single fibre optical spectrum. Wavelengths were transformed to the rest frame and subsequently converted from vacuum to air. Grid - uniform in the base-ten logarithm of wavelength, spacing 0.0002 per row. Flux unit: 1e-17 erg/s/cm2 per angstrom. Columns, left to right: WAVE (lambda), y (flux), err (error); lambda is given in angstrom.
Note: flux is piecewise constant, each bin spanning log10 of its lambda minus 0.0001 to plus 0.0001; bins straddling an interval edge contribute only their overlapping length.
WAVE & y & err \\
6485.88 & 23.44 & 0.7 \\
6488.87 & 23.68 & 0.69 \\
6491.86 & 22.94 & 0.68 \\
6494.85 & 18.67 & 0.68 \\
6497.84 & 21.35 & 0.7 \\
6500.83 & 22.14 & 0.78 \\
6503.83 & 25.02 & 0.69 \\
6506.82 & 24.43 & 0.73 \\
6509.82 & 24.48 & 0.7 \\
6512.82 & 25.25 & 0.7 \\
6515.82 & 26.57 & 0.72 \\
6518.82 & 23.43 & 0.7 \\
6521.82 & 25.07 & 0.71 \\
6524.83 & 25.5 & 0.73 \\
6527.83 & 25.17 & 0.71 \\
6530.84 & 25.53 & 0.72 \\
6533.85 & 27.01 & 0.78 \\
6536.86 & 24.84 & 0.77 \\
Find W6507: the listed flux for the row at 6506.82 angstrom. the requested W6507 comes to 24.43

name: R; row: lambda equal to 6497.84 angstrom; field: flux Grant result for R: 21.35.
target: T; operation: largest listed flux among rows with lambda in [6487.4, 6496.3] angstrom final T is 23.68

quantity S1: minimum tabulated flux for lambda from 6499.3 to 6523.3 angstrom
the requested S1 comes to 22.14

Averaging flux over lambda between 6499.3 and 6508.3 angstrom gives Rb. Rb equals 23.9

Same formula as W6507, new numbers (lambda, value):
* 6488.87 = 23.68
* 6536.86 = 24.84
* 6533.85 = 27.01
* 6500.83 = 22.14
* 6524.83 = 25.5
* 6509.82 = 24.48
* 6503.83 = 25.02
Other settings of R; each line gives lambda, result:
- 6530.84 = 25.53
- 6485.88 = 23.44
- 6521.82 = 25.07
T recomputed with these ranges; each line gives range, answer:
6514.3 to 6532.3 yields 26.57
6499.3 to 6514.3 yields 25.25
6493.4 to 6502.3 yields 22.14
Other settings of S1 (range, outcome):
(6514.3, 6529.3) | 23.43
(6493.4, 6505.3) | 18.67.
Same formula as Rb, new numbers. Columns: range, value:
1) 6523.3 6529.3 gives 25.3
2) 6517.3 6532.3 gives 24.9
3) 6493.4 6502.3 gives 20.7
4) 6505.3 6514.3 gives 24.7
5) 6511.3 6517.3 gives 25.9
